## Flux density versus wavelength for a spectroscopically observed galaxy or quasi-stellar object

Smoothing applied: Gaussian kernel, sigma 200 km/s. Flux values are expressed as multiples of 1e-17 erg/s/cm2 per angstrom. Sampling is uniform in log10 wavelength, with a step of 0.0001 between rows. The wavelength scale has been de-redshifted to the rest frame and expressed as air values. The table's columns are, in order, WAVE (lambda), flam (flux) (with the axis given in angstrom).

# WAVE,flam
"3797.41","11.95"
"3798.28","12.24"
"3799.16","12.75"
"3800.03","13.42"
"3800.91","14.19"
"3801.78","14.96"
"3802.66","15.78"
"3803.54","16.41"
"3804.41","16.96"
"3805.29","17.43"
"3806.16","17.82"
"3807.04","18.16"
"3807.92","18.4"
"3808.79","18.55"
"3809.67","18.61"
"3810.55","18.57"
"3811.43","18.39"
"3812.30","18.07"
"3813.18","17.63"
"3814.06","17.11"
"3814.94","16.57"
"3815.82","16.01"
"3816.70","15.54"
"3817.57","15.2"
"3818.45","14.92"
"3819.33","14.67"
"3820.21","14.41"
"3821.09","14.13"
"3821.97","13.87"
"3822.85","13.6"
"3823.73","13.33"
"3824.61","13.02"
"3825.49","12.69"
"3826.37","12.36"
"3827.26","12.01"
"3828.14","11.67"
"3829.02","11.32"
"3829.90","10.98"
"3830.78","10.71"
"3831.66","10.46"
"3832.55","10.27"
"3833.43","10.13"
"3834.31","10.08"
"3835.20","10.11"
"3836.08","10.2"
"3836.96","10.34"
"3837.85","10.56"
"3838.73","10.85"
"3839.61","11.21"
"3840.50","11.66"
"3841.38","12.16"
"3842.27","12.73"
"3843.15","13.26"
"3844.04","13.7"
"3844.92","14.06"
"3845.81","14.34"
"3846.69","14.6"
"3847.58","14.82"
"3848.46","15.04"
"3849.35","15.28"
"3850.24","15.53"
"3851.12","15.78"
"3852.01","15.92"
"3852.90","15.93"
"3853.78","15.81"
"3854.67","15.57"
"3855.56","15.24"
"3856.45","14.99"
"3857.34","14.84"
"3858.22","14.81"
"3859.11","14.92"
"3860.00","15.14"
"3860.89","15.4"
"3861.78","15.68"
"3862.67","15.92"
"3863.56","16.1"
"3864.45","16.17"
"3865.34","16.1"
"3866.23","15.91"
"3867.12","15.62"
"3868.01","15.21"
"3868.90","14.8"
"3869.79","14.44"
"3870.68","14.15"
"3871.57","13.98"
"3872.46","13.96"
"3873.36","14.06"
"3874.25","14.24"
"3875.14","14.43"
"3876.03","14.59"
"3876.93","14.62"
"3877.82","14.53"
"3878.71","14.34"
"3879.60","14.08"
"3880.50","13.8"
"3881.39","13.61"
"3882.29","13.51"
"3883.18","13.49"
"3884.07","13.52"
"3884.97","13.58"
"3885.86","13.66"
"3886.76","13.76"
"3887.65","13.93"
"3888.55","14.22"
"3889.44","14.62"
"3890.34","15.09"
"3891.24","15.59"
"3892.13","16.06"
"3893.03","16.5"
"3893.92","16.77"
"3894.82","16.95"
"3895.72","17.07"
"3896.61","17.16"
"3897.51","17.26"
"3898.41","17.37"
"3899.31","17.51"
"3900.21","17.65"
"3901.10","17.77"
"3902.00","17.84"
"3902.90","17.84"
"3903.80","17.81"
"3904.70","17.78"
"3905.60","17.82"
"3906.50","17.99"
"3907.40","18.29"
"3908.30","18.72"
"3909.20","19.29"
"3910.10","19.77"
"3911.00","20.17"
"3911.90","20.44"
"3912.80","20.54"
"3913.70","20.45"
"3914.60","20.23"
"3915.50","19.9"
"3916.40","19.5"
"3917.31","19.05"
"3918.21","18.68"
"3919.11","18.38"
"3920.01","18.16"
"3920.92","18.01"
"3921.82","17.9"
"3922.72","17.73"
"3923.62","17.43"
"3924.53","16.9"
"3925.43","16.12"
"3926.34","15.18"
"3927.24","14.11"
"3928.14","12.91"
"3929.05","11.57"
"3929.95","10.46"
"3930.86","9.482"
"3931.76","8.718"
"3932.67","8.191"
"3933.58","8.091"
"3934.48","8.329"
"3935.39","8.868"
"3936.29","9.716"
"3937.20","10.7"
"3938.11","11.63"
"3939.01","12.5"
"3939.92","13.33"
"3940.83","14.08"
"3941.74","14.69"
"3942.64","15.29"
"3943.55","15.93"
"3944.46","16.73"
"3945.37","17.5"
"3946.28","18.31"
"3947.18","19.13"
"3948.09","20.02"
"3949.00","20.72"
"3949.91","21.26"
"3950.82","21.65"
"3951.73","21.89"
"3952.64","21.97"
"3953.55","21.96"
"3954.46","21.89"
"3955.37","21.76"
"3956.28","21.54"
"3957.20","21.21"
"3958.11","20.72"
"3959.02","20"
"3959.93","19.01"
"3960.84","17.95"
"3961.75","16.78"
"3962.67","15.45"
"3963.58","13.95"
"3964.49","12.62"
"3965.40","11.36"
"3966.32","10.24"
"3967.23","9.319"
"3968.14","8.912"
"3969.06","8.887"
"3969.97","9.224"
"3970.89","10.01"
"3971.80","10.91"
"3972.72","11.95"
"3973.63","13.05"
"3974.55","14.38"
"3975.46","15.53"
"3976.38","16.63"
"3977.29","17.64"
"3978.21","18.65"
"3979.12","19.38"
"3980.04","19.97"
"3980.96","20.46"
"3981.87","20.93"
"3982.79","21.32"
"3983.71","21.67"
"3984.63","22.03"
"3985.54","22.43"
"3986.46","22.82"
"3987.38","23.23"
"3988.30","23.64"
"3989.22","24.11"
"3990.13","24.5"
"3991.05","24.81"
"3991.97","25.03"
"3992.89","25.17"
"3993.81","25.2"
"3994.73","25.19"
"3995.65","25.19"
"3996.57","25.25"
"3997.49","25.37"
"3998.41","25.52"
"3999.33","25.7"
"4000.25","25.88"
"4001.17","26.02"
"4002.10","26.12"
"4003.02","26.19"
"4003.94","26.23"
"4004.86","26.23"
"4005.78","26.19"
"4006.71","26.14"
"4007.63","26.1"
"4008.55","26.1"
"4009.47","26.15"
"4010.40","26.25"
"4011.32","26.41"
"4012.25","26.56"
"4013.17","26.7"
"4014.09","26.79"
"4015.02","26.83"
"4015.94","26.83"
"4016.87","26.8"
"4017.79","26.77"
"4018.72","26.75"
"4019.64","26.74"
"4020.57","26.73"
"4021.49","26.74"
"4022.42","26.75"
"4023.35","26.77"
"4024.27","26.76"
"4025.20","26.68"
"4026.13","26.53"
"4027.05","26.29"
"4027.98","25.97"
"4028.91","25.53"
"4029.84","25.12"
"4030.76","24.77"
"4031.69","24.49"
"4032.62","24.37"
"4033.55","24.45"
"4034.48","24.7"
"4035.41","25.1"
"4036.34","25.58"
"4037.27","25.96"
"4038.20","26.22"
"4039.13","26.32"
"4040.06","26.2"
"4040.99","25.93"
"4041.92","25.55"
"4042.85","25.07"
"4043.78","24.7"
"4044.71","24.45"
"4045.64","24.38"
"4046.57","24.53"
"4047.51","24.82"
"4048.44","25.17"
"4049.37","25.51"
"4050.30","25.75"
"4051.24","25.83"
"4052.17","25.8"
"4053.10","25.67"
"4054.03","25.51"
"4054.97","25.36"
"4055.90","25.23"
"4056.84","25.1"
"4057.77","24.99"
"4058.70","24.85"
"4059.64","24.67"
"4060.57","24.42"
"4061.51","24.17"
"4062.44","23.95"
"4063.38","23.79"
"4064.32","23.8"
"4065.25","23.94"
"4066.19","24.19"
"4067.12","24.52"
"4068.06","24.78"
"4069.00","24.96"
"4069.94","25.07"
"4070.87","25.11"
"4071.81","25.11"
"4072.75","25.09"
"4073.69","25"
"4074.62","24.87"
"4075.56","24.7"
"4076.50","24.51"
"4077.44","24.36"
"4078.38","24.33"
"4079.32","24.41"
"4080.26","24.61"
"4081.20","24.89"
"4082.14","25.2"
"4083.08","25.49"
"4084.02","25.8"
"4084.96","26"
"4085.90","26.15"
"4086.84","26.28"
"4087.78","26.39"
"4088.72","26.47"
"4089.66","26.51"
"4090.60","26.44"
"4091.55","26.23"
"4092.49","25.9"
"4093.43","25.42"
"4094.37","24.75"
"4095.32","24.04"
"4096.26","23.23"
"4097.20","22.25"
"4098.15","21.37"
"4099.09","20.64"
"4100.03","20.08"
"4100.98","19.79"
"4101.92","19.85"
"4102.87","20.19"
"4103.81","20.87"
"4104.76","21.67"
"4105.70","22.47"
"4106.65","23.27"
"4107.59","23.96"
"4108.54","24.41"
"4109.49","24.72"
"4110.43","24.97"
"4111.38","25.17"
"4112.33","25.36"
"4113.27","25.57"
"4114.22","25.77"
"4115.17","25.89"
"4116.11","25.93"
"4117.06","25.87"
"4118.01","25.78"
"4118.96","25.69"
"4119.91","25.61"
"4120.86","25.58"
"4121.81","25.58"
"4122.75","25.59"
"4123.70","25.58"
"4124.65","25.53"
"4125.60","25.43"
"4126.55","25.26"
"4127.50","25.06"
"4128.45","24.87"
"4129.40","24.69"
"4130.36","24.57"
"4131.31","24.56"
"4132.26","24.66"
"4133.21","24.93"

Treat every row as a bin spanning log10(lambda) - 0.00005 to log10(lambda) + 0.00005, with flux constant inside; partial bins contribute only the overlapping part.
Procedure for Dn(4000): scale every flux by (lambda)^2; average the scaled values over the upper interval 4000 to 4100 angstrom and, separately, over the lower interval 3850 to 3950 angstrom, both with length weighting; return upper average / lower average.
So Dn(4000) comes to 1.75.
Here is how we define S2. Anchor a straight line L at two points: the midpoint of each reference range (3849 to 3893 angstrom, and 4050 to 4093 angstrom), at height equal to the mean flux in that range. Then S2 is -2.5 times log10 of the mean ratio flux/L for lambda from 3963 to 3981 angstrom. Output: 0.43 mag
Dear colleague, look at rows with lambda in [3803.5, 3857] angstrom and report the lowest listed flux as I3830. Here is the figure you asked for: 10.08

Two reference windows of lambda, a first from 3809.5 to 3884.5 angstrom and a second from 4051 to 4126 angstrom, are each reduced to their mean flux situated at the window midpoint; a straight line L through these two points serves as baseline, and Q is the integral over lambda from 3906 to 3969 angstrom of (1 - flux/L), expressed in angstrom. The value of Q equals 5.7 angstrom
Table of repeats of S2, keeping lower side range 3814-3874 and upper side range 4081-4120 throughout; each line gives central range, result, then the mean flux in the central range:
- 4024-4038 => -0.19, 25.5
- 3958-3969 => 0.29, 14.3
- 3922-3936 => 0.36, 12.4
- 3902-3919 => -0.15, 19.1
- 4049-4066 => -0.11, 24.9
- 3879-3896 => 0.07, 14.7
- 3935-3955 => 0.07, 16.9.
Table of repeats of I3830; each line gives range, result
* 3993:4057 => 24.37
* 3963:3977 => 8.887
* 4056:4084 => 23.79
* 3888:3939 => 8.091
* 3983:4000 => 21.67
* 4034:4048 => 24.38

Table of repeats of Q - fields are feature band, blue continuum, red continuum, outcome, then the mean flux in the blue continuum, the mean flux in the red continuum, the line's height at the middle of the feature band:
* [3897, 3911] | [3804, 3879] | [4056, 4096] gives -0.69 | 14.4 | 25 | 17.3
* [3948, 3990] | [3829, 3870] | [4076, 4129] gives 2.11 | 13.7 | 24.5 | 18.8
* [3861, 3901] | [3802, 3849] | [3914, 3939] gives -2.71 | 14.1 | 14.3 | 14.2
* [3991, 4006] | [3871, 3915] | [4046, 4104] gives -3.25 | 16.3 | 24.5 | 21.1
